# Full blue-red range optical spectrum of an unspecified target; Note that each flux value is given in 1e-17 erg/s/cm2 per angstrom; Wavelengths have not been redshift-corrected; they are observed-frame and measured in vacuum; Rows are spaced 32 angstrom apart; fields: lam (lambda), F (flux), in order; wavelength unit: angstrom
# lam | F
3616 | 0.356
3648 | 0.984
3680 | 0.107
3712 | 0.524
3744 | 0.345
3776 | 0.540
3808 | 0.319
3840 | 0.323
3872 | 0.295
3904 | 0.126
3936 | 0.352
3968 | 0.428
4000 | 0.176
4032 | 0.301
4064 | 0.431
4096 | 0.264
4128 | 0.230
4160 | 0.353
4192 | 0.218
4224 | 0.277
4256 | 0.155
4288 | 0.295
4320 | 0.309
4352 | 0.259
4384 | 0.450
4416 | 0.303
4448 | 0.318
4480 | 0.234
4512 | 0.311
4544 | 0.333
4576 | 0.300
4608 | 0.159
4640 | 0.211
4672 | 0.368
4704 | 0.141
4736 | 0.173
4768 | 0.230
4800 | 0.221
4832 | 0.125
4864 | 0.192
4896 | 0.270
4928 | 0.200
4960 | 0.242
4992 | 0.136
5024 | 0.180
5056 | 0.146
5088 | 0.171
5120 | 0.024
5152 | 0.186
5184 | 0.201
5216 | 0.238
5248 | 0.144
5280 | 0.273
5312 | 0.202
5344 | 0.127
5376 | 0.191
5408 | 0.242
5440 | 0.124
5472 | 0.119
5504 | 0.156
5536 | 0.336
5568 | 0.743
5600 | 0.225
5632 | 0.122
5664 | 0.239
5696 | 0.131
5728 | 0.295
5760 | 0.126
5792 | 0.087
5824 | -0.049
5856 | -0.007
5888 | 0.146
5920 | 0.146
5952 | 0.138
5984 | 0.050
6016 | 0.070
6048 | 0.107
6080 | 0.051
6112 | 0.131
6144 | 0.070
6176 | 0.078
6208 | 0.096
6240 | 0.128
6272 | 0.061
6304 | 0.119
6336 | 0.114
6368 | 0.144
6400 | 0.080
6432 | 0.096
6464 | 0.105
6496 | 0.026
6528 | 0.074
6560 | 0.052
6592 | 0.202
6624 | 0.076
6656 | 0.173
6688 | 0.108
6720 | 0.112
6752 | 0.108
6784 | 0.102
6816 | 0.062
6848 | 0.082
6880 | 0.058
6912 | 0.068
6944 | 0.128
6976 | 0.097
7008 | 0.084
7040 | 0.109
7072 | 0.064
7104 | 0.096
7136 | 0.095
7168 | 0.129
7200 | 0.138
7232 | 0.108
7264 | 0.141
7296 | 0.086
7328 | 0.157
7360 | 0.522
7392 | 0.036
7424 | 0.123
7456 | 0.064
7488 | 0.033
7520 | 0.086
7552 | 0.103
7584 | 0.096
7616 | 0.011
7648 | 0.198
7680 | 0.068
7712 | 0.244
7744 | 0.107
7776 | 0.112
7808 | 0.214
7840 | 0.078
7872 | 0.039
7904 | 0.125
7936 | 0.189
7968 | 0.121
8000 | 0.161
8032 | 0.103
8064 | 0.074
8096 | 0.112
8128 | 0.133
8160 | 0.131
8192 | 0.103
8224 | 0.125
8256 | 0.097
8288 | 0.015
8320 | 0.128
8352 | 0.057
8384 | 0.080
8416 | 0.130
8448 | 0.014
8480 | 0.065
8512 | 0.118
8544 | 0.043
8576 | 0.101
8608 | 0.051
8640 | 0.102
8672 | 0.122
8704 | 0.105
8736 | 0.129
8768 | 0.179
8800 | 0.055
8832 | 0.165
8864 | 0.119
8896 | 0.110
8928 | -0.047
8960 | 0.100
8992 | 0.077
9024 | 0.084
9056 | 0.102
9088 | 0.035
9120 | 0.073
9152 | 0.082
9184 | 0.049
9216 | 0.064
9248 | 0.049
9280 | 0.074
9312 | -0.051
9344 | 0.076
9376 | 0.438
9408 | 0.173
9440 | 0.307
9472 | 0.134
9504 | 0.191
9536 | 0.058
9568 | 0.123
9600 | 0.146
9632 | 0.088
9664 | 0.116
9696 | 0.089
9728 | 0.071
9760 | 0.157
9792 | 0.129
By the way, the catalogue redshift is 0.976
